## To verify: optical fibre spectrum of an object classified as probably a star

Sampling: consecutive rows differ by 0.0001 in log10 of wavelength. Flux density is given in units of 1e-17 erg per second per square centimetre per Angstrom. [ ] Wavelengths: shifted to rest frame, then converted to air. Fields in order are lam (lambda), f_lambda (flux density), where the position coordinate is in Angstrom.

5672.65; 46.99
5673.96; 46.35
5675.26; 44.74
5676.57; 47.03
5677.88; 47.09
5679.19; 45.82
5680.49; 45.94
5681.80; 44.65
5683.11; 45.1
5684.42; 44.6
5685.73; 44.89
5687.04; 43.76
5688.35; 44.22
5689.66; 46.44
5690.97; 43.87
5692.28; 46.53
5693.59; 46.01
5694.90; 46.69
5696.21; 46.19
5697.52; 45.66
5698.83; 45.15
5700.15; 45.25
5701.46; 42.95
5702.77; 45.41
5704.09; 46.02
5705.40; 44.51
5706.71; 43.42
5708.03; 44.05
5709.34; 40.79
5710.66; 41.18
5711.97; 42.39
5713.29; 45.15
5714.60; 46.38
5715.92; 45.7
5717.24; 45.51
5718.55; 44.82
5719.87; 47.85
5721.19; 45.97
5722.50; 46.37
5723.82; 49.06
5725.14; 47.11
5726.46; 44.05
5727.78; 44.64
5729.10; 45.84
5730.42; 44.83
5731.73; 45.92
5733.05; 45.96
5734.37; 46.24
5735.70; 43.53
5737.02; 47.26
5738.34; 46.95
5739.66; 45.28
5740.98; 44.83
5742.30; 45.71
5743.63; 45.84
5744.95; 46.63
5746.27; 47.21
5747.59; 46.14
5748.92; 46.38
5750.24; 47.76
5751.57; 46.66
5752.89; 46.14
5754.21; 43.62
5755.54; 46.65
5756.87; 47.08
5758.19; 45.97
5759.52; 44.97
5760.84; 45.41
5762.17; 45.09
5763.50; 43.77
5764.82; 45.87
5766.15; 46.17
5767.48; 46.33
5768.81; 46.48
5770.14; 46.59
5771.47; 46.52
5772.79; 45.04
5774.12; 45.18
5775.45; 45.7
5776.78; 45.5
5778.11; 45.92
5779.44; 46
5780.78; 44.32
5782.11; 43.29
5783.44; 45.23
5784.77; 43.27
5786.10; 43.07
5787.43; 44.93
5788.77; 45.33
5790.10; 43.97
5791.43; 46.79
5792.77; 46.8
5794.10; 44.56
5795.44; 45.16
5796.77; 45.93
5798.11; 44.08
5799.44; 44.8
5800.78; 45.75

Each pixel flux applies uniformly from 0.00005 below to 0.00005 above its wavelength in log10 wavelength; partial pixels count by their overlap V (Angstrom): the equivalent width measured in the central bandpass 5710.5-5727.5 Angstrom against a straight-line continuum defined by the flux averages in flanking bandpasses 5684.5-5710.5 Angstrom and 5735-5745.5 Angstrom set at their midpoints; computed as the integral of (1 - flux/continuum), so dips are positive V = -0.1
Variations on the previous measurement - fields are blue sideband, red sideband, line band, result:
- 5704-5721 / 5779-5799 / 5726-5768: -1.1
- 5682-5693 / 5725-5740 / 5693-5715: 0.3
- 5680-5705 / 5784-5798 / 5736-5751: -0.4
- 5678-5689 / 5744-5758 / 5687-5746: 0.5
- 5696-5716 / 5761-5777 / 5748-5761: -0.2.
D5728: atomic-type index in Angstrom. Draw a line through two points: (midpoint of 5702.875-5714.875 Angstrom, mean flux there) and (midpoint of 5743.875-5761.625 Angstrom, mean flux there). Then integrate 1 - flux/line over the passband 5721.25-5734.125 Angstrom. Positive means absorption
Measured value -0.3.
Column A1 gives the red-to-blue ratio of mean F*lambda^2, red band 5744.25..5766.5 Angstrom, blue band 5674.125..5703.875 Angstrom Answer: 1.04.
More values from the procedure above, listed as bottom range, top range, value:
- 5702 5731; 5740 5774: 1.03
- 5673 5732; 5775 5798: 1.02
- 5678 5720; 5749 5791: 1.04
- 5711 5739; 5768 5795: 1.01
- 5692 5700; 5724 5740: 1.01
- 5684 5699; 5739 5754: 1.04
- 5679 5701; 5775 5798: 1.03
